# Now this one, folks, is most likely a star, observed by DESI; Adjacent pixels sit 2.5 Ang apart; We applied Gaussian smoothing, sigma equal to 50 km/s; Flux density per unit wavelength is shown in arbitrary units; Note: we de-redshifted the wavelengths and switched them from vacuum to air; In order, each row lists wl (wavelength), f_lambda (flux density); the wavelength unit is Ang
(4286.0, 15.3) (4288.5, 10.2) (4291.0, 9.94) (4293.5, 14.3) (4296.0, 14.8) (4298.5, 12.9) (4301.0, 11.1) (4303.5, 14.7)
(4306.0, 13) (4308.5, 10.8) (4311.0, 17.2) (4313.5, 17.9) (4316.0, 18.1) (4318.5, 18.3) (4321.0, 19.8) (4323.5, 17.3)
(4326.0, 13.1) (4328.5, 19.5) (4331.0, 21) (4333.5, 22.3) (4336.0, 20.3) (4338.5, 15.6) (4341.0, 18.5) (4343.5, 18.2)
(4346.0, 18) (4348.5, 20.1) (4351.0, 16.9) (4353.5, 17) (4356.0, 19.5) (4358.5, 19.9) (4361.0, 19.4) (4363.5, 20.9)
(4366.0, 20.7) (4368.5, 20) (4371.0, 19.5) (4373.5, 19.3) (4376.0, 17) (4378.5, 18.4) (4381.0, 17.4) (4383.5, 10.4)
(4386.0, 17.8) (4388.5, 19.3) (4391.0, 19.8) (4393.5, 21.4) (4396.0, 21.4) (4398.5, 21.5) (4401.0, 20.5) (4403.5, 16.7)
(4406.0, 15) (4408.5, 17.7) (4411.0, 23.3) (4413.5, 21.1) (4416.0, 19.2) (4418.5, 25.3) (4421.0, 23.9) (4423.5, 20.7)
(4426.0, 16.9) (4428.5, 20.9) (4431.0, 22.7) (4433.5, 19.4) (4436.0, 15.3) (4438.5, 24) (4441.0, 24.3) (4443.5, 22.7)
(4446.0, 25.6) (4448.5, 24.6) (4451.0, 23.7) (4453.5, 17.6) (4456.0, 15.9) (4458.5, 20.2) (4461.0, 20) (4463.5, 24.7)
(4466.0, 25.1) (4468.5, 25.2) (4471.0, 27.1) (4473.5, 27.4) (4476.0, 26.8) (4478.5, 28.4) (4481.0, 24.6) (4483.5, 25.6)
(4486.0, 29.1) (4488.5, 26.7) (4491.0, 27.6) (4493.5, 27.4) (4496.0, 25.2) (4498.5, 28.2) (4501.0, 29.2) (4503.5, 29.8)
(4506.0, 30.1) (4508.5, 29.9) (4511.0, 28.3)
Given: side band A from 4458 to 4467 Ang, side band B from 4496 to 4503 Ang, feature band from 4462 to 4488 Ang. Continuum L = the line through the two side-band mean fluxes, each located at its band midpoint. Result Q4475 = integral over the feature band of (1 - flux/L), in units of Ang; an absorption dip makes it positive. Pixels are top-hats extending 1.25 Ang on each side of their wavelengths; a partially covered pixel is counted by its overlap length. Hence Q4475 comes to -2.0 Ang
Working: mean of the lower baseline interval 22.6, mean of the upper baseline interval 28.2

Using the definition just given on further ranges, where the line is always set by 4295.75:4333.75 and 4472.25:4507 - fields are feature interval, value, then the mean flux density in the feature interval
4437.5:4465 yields 3.2 Ang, 22.1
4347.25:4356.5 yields 0.2 Ang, 18.3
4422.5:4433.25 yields 1.5 Ang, 20.2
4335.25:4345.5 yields -0.1 Ang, 18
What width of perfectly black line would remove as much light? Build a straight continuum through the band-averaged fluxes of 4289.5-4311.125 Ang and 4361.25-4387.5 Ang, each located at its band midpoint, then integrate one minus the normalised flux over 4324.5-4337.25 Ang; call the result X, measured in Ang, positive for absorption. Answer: -3.4 Ang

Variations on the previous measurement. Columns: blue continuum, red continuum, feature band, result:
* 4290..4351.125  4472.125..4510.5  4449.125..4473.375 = 3.1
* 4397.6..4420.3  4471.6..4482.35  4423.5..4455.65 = 2.5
